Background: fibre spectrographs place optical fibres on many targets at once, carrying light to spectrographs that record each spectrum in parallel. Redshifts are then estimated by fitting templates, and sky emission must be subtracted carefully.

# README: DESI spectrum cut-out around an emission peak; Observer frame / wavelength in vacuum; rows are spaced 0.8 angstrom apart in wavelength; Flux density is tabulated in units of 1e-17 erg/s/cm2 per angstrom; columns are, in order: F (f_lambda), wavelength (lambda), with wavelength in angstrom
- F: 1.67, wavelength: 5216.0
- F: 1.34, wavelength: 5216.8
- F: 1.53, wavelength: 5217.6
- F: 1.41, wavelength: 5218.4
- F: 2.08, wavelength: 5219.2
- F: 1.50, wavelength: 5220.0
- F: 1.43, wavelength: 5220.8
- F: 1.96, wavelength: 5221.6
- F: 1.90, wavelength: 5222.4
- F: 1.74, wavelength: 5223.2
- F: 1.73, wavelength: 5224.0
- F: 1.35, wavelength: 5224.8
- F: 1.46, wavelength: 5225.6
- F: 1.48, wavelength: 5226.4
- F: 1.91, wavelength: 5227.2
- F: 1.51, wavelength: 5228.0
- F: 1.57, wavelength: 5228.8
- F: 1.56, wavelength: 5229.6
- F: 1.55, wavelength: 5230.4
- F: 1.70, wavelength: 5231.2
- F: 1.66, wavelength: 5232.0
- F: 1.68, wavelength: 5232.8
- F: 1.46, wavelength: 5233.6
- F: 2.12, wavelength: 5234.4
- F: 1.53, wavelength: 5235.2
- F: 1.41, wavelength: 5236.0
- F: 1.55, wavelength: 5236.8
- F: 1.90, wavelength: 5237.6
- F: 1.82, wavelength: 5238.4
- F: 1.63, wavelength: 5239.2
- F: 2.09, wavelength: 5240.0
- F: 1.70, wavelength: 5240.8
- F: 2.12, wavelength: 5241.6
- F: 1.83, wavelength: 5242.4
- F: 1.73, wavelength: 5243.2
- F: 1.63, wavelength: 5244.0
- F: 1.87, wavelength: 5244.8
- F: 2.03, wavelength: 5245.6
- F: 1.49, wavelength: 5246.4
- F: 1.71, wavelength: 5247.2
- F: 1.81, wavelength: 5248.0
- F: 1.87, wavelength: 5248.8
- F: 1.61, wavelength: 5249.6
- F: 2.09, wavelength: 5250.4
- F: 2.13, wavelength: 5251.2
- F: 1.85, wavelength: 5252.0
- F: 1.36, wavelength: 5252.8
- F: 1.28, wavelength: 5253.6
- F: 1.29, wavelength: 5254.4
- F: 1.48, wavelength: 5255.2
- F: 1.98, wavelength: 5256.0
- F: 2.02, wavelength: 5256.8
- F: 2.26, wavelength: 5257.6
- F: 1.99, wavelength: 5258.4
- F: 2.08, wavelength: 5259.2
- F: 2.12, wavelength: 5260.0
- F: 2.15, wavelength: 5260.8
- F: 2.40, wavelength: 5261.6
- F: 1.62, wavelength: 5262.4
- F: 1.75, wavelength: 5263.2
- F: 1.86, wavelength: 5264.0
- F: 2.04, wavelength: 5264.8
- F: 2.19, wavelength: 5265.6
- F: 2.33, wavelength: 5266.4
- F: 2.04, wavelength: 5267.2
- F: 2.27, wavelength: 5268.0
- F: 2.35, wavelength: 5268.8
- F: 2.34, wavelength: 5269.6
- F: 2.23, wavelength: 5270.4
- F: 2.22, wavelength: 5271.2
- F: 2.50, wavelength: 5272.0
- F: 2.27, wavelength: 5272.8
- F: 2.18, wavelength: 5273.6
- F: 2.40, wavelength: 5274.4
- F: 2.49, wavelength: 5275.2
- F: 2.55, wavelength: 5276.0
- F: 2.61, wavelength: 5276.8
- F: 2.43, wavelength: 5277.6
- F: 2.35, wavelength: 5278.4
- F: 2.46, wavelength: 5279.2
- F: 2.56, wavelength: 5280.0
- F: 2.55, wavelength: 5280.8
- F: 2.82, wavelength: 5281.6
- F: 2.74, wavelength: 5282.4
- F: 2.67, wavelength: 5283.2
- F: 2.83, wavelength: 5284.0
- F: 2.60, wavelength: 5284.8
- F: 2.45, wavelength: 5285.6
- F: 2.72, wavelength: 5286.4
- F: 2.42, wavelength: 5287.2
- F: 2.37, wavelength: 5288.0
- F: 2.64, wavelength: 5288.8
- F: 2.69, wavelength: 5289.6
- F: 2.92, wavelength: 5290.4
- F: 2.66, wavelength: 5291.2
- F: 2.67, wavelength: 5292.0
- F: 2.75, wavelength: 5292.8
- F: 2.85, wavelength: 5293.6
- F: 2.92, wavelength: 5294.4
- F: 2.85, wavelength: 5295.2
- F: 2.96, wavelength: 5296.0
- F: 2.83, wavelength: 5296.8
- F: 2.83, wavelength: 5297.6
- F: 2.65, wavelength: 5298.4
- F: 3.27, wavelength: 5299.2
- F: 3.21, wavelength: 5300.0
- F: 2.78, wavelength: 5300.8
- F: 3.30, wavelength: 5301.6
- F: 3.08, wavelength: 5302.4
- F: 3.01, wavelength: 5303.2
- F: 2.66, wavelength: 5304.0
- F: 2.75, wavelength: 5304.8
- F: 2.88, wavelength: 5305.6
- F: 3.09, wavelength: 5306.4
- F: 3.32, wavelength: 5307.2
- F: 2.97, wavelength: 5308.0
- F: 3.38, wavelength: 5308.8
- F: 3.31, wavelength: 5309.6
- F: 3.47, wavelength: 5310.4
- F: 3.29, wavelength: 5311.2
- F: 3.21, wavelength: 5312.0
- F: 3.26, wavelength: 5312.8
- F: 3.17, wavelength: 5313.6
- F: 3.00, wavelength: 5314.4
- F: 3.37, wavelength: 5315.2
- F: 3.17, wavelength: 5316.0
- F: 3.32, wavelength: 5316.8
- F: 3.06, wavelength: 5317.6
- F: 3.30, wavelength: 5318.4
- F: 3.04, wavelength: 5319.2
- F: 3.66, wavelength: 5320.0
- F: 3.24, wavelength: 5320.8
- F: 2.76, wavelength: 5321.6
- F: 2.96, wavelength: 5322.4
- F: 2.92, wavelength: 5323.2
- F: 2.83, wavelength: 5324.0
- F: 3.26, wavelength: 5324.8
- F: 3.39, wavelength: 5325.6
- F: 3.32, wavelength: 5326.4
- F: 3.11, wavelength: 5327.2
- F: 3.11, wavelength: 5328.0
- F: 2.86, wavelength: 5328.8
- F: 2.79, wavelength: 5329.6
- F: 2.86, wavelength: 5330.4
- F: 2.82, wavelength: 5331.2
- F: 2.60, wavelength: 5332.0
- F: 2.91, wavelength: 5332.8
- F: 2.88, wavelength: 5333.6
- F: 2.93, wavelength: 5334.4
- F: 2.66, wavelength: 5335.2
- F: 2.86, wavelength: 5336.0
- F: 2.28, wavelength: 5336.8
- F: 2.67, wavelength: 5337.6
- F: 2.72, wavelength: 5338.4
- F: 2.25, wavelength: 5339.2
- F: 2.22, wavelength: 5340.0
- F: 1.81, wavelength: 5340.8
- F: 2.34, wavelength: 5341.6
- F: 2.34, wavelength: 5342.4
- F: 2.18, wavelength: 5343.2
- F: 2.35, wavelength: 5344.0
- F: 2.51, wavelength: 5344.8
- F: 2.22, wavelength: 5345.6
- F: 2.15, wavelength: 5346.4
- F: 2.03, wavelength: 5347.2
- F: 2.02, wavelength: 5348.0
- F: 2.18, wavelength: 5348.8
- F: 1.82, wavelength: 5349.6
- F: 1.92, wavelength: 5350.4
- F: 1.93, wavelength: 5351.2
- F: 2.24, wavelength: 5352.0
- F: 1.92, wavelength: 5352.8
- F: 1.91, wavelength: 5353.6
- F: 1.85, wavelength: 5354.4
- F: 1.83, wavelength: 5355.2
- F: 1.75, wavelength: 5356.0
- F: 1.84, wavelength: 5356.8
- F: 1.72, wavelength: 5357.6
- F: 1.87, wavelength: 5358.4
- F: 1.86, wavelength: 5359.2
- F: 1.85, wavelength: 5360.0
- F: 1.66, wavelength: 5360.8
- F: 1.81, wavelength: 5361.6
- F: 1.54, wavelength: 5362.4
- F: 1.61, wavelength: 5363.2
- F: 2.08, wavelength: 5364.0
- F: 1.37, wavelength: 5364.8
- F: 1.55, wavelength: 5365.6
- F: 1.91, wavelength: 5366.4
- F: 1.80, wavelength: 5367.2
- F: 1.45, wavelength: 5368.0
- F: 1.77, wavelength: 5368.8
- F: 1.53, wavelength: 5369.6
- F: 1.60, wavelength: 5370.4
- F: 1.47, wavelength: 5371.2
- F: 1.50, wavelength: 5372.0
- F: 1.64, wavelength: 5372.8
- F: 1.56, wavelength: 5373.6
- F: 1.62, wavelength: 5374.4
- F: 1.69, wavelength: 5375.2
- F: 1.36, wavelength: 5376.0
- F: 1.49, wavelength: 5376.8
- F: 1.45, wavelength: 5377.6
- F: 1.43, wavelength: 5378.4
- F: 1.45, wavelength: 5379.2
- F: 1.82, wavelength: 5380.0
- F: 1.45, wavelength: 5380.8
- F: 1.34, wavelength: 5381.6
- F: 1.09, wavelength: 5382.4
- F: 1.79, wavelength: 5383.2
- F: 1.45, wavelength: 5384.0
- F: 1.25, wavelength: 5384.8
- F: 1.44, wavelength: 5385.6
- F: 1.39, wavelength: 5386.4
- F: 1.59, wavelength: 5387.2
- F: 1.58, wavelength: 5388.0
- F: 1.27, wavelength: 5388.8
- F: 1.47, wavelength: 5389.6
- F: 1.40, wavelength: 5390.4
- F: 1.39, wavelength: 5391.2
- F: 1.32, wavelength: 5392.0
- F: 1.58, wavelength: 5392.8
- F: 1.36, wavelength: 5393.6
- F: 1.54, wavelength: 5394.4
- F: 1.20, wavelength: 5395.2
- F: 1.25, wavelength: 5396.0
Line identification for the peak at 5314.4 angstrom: C IV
